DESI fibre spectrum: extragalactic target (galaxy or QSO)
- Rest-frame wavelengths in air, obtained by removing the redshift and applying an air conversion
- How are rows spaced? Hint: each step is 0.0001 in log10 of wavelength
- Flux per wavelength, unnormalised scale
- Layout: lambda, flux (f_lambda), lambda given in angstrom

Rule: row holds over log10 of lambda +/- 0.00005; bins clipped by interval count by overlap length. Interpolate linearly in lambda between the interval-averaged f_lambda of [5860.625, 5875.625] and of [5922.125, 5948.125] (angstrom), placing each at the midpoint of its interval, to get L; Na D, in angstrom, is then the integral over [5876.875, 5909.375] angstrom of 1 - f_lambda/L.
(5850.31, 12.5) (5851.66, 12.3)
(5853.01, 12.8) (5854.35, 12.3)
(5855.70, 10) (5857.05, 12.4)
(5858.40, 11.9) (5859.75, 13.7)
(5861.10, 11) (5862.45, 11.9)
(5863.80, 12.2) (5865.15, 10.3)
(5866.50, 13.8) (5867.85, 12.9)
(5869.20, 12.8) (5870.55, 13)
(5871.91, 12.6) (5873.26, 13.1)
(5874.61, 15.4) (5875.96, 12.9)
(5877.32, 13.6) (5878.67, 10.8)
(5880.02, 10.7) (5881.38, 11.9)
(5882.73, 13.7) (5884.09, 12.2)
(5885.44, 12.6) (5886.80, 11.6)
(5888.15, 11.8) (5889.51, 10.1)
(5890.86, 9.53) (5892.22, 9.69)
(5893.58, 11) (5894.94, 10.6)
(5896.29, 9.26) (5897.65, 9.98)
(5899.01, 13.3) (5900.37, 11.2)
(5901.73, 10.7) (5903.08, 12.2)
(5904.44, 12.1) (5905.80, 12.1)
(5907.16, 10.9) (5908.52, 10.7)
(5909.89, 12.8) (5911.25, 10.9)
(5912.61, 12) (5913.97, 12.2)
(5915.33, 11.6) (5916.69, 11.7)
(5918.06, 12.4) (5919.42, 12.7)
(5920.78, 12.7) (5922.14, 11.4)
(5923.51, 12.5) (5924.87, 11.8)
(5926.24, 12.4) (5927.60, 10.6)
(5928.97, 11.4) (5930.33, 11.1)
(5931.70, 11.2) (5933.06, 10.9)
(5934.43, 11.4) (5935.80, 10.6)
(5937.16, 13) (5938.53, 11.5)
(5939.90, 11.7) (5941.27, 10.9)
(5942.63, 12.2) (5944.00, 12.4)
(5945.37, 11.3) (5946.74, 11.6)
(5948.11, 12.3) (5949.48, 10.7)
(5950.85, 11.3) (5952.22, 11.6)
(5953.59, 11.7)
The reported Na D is 2.5 angstrom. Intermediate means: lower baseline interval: 12.7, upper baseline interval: 11.6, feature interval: 11.3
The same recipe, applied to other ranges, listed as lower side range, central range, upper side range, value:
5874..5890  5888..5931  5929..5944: 1.68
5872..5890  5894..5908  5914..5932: 1.03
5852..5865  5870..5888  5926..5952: -1.15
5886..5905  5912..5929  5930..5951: -1.08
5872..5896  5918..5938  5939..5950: -0.04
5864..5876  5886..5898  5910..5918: 1.90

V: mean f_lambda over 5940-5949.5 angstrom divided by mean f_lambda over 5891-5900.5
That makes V 1.10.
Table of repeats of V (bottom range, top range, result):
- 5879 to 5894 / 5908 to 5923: 1.05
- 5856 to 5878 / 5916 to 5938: 0.93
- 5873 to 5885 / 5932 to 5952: 0.91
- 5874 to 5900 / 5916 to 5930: 1.03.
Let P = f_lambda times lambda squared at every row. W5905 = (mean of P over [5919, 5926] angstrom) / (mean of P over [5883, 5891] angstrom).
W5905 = 1.07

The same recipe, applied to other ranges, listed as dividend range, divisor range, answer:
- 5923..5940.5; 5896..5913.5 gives 1.02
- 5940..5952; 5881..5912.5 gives 1.04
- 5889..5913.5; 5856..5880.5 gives 0.90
